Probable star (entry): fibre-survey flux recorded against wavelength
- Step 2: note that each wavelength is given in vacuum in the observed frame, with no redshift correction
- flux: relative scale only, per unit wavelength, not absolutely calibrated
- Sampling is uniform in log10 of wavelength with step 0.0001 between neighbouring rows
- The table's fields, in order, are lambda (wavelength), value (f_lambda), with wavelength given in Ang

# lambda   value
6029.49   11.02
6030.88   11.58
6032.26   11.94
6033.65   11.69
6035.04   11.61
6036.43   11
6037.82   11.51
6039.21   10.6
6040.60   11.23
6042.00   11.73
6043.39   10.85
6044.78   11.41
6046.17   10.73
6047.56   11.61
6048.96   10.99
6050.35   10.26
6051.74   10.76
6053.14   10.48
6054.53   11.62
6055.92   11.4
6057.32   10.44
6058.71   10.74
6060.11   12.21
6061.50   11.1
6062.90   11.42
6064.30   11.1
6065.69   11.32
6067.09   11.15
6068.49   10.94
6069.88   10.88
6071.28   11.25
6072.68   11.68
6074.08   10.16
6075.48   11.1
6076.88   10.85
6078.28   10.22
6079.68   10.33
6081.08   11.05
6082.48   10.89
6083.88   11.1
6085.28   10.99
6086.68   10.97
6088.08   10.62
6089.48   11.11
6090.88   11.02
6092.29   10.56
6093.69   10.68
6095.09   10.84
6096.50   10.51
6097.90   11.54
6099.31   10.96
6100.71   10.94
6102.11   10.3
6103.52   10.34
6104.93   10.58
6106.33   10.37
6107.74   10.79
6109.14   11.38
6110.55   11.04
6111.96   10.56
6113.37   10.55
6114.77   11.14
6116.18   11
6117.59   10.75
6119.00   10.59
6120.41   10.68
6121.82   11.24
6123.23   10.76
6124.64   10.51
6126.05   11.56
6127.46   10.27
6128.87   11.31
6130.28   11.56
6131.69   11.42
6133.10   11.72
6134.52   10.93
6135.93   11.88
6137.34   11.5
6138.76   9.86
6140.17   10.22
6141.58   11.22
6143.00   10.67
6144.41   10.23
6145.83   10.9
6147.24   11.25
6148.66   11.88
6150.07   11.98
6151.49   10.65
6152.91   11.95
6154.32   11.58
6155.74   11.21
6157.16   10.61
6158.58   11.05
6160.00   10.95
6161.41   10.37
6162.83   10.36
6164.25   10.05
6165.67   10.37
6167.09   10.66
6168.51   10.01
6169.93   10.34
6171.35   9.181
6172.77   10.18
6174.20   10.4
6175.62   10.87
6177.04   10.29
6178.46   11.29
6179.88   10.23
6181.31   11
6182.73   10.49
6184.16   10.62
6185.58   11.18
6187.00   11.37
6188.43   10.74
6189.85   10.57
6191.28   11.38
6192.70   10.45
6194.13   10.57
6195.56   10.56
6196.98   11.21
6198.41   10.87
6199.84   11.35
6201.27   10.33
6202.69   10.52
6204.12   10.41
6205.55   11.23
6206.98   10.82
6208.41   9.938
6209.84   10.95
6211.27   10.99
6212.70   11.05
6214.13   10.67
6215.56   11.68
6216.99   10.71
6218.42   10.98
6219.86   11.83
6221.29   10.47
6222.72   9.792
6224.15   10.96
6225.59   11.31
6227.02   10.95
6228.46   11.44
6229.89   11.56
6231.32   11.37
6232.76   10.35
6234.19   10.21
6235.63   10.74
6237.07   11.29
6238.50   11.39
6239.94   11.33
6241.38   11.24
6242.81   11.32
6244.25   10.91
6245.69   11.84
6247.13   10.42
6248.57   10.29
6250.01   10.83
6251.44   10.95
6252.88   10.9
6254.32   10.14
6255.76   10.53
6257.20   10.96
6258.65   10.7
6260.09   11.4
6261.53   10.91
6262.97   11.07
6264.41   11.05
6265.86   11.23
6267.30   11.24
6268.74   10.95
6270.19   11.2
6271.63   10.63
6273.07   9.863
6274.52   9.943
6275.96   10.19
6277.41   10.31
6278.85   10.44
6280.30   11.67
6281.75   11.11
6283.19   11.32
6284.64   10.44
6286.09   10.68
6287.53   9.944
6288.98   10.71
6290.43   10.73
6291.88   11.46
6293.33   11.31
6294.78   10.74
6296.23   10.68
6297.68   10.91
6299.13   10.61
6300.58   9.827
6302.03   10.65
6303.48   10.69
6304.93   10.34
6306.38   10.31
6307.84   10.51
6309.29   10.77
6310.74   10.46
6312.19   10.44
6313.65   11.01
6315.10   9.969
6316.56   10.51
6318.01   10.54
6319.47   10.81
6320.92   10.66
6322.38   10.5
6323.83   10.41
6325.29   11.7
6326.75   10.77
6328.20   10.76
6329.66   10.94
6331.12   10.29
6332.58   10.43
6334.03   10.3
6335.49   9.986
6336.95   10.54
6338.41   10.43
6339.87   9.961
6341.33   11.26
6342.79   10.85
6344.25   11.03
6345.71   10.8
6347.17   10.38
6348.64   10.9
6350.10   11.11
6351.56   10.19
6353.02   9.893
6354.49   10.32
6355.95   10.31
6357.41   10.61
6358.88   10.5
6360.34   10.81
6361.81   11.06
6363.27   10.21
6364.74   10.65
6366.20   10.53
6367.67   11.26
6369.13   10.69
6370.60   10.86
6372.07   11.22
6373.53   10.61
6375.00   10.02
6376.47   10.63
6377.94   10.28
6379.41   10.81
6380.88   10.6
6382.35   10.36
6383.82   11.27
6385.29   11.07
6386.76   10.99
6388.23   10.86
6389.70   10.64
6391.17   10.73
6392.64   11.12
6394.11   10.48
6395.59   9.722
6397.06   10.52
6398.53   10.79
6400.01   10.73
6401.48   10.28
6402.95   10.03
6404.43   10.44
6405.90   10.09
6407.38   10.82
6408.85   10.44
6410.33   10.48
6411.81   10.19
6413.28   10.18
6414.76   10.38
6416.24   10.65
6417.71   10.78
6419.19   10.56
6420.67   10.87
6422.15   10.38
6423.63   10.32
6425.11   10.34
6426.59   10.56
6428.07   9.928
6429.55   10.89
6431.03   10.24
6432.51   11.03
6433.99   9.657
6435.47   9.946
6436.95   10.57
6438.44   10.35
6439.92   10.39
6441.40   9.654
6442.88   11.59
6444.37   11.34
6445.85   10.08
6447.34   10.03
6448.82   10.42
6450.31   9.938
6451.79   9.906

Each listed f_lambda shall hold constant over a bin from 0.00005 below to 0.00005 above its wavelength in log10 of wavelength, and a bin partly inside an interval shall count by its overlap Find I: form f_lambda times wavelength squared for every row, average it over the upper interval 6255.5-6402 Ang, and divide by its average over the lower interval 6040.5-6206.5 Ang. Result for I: 1.05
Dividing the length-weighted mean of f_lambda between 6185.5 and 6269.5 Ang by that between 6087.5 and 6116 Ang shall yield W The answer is 1.01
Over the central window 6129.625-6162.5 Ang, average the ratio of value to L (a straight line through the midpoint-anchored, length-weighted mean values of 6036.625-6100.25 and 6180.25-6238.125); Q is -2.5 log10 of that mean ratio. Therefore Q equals -0.02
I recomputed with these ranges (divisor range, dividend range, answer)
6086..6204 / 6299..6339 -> 1.03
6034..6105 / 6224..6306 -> 1.05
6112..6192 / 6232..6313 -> 1.03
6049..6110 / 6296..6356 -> 1.05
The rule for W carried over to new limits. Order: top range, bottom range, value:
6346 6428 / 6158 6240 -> 0.98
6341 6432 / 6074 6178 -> 0.98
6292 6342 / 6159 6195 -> 1.00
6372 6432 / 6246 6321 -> 0.99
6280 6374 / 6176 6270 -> 0.98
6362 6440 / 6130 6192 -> 0.97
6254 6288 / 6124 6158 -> 0.97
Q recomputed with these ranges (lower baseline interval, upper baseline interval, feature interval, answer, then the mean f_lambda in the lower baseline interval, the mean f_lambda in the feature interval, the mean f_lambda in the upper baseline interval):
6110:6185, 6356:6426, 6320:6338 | 0.004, 10.8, 10.6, 10.6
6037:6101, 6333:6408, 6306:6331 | 0.002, 11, 10.6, 10.6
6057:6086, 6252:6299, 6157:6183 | 0.045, 11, 10.5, 10.8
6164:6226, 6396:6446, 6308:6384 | -0.008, 10.7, 10.6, 10.5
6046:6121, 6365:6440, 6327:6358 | 0.007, 10.9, 10.5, 10.5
